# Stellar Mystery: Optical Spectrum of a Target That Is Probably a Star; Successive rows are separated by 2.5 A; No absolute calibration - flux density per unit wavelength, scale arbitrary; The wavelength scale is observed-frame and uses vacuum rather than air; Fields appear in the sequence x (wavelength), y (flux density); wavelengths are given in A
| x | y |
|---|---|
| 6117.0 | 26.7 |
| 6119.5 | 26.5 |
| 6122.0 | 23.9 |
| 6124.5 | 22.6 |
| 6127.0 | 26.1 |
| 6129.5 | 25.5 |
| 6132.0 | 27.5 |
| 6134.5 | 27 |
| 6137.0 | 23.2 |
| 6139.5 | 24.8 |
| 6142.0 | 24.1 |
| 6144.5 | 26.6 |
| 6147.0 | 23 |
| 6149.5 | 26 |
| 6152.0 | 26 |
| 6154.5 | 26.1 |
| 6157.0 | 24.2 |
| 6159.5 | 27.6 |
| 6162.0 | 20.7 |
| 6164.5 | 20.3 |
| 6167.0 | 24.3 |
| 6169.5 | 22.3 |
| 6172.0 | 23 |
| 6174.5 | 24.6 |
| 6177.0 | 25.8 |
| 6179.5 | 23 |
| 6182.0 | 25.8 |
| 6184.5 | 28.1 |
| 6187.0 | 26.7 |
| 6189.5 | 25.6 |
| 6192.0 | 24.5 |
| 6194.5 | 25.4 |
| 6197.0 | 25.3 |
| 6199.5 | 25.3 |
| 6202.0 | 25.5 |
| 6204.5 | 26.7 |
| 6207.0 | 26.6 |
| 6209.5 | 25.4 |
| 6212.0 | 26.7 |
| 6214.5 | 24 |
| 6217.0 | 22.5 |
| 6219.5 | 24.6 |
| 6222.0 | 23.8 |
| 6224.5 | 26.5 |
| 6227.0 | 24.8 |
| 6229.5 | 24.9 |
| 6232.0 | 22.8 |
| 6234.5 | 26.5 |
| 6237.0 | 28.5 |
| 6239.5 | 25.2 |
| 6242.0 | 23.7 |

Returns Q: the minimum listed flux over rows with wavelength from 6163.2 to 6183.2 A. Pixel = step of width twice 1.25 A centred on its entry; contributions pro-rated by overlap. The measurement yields 20.3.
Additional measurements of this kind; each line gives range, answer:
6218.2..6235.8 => 22.8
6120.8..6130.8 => 22.6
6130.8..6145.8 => 23.2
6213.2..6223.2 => 22.5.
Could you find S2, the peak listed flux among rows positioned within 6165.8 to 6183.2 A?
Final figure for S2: 25.8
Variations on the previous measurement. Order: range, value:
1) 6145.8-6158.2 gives 26.1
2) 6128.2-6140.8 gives 27.5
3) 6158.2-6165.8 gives 27.6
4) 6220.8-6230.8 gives 26.5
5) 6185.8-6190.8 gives 26.7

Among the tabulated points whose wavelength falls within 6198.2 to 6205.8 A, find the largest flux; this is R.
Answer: 26.7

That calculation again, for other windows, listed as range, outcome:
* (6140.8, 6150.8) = 26.6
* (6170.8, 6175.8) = 24.6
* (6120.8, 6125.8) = 23.9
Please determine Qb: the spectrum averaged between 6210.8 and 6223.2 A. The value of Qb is 24.3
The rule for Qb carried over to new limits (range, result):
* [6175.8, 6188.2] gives 25.9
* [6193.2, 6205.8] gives 25.6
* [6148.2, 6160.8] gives 25.9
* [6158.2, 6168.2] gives 23.2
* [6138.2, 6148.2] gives 24.6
